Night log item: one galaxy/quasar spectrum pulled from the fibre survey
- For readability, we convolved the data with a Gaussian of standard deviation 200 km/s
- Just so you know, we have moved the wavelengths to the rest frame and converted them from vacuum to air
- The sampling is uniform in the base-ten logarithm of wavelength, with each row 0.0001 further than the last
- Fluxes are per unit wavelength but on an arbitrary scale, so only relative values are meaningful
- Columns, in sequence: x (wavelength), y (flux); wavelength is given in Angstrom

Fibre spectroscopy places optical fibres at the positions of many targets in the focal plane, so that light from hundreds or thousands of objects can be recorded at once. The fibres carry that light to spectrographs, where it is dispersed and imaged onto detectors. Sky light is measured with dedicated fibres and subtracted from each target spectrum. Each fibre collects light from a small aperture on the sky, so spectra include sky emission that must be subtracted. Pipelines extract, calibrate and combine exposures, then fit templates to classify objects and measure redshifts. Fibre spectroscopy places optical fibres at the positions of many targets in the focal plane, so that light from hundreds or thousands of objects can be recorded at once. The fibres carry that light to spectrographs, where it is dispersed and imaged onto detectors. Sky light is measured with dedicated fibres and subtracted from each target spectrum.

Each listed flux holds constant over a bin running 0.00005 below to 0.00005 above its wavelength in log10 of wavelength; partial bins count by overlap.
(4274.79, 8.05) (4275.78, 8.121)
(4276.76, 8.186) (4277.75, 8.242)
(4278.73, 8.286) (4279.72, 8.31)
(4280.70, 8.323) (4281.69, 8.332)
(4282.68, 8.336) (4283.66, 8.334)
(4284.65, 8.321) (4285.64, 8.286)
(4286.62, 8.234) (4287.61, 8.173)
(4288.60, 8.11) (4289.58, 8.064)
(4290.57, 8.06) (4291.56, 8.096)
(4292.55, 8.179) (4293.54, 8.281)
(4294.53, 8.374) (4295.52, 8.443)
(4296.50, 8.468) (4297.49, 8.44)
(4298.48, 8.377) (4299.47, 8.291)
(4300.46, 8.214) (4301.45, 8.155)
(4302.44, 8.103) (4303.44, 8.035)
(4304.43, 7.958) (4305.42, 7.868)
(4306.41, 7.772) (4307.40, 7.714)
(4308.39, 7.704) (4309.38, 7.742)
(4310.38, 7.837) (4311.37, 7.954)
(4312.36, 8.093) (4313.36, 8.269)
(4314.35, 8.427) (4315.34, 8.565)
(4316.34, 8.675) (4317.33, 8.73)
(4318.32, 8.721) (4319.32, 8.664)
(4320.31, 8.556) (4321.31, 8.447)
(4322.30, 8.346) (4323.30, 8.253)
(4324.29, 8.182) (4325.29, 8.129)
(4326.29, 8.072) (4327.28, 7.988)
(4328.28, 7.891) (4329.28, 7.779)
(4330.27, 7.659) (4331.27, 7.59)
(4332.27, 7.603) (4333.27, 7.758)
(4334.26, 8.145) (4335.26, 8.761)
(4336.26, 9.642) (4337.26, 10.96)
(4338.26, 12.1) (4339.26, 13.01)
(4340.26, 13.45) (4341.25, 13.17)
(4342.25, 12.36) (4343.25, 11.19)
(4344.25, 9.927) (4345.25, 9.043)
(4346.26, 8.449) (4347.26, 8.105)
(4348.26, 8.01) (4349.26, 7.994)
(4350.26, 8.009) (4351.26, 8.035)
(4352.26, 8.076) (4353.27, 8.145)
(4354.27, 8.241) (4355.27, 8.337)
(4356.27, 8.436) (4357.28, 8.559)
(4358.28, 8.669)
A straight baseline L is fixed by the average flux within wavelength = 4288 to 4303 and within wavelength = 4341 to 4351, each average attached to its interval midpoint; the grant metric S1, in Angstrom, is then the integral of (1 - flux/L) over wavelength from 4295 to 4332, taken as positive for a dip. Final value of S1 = 2.2 Angstrom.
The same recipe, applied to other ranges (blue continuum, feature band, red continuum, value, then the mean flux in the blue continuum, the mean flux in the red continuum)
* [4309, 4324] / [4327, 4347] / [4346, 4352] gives -3.8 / 8.35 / 8.1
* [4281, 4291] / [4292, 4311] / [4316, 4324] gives 0.6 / 8.23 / 8.55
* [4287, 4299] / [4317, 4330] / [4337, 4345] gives 2.9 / 8.26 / 12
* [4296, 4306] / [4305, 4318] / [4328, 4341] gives 0.7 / 8.19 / 9.51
